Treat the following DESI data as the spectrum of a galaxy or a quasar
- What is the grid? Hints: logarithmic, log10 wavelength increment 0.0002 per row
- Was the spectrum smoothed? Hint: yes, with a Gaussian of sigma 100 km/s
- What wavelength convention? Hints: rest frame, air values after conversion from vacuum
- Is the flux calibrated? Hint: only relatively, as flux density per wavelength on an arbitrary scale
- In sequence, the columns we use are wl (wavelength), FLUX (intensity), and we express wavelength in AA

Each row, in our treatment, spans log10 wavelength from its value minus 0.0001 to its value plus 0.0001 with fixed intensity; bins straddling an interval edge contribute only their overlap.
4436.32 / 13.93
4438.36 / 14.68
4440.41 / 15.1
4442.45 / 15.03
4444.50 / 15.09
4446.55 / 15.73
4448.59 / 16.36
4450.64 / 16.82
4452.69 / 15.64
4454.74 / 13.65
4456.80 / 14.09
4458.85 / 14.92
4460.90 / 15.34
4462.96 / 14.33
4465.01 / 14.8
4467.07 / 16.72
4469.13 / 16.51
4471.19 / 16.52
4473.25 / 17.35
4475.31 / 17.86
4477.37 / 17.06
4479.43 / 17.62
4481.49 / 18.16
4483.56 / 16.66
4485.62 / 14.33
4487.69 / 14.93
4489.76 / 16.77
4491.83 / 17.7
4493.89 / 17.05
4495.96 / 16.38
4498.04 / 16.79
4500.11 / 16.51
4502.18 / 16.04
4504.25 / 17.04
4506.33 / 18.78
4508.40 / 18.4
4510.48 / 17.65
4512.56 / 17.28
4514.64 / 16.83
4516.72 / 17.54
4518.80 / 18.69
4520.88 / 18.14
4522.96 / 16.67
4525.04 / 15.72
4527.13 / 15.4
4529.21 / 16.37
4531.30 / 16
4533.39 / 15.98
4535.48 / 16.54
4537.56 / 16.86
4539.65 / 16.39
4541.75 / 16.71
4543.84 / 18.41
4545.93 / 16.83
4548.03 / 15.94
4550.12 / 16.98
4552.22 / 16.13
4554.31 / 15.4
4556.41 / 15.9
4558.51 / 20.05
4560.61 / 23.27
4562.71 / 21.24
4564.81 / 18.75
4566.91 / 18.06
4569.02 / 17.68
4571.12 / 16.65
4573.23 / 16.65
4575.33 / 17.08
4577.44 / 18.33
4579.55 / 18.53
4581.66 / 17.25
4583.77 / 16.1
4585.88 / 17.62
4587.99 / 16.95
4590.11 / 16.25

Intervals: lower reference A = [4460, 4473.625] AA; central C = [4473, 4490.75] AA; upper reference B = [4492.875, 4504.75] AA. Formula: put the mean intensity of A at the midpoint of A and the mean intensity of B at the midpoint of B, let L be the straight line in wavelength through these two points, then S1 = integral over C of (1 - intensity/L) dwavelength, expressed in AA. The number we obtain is -0.6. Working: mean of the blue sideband 15.9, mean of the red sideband 16.6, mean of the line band 16.7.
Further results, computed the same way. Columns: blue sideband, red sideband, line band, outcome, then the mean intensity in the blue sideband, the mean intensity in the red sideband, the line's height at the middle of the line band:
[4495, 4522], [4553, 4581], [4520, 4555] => 2.6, 17.4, 18.2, 17.8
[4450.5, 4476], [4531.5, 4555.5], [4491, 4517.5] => -1.8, 15.7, 16.5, 16.1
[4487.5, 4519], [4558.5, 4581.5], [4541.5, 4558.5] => 1.4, 17.2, 18.6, 18.2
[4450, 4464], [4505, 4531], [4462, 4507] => -1.9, 14.9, 17.2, 16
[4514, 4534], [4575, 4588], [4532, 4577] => -1.0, 16.7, 17.5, 17.1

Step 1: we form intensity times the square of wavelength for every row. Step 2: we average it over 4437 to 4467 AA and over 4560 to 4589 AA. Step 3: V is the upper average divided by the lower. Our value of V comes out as 1.3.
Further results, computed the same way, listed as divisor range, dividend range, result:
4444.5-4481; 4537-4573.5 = 1.15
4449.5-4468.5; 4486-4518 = 1.14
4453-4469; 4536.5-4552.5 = 1.17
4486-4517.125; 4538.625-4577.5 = 1.07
